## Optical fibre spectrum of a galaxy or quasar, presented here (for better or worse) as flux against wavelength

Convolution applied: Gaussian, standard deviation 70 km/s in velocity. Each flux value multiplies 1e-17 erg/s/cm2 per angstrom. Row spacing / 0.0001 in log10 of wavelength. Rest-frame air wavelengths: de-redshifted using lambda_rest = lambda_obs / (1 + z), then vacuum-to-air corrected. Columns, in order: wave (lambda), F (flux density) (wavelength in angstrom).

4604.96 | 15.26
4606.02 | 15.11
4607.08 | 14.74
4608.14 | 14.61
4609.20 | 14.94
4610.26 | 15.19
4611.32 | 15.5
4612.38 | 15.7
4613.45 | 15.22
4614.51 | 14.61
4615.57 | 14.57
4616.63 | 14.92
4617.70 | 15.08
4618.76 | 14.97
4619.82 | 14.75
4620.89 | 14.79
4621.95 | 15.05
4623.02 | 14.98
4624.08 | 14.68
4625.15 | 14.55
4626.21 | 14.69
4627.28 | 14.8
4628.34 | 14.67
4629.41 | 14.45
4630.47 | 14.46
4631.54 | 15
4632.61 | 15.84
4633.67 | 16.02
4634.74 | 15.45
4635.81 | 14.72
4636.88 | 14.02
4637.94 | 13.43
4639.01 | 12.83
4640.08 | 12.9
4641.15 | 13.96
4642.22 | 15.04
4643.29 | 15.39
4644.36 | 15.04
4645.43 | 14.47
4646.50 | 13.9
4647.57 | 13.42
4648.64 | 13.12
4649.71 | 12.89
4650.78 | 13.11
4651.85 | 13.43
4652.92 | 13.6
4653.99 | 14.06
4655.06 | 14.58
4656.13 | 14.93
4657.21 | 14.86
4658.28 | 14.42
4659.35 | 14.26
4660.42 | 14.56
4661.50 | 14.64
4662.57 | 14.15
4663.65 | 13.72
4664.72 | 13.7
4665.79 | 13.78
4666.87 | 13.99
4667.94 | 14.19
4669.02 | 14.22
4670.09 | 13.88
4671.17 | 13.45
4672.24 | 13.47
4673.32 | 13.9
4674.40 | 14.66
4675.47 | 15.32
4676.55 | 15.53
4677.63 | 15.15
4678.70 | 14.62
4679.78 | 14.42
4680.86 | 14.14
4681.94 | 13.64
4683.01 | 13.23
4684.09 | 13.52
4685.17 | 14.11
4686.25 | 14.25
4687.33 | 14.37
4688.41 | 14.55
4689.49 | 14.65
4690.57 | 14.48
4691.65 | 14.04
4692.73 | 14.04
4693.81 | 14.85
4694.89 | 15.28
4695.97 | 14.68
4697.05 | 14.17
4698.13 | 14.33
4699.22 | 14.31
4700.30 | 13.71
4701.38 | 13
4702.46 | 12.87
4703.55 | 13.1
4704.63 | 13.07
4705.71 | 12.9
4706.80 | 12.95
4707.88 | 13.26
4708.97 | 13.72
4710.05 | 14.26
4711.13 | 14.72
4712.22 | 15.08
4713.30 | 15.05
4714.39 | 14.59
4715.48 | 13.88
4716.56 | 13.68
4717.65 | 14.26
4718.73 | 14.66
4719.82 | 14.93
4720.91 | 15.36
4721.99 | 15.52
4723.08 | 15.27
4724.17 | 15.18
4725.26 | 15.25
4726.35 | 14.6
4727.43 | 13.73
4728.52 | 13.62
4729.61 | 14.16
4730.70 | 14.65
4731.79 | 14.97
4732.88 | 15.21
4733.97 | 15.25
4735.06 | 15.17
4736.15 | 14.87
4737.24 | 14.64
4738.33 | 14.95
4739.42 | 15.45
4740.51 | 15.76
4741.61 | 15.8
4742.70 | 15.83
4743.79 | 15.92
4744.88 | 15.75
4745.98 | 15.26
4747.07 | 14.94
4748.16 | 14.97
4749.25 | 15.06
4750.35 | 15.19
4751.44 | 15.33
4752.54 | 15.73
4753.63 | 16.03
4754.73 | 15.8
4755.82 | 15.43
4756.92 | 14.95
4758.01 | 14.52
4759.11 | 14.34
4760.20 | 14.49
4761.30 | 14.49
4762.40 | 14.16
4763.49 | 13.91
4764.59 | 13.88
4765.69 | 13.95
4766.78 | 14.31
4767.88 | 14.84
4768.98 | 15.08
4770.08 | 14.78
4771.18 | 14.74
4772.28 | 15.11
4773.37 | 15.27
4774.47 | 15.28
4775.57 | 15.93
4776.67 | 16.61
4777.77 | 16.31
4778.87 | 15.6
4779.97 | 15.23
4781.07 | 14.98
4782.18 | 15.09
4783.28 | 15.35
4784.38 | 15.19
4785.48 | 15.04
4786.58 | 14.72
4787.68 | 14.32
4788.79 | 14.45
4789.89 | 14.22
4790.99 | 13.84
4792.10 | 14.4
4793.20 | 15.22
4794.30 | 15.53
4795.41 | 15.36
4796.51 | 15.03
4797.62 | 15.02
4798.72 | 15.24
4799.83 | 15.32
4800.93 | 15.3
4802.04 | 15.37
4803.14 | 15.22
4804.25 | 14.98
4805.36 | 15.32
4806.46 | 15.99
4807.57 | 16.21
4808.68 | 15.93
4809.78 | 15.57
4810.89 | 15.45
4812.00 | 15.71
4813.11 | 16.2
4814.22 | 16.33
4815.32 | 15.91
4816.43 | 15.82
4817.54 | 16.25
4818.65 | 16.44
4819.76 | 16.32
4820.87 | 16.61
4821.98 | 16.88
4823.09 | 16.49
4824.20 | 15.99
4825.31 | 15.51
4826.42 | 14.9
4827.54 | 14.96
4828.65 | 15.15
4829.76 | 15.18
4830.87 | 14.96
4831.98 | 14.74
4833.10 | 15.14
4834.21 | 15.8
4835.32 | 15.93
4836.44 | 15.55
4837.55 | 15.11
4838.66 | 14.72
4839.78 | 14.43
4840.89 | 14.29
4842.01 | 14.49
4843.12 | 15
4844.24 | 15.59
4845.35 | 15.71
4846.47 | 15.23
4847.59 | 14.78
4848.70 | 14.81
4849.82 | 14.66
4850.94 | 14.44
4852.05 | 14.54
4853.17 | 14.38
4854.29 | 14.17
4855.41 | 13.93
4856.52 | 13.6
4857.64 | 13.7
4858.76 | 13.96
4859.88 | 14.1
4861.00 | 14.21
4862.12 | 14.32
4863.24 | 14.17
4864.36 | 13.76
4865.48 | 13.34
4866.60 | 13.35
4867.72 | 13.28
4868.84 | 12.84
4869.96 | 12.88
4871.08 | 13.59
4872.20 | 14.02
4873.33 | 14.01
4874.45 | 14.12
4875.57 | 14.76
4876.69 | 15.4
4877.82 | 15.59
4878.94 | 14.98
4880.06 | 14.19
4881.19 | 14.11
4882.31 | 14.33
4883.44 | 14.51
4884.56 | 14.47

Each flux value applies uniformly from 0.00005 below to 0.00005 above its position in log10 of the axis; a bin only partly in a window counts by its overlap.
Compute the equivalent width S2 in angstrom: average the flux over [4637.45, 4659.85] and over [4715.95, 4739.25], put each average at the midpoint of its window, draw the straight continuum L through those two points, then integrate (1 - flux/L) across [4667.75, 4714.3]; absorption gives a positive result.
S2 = 0.9 angstrom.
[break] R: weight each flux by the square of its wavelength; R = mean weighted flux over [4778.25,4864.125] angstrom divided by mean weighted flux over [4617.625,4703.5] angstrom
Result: 1.1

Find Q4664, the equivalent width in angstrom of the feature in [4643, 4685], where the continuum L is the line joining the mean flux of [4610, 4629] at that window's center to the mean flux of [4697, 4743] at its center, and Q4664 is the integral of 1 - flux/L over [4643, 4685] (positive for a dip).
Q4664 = 1.7 angstrom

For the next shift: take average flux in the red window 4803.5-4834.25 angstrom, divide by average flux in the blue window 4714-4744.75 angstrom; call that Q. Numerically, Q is 1.06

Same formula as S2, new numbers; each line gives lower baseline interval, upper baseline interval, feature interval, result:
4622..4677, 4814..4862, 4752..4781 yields -0.4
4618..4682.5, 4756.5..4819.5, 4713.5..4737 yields 0.1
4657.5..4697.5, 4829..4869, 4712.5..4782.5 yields -3.0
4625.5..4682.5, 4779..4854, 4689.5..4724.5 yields 0.9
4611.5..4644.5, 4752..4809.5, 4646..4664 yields 1.0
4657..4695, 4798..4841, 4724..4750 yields -0.4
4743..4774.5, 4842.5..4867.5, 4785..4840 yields -3.0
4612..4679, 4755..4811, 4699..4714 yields 1.0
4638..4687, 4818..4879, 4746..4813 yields -2.8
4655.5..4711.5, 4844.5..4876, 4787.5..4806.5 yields -1.2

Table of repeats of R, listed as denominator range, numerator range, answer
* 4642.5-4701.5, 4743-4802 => 1.11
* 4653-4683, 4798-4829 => 1.17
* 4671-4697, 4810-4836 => 1.16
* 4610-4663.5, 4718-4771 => 1.08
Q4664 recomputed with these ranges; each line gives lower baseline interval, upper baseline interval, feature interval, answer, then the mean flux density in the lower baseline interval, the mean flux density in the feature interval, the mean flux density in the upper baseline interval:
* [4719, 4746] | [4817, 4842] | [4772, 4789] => 0.0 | 15.1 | 15.3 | 15.5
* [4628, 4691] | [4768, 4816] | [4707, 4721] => 0.3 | 14.2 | 14.4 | 15.3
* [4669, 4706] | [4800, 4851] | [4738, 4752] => -0.7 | 14.1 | 15.4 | 15.5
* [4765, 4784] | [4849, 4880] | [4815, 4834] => -1.5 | 15.2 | 15.7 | 14.1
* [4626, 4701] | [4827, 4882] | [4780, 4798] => -0.6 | 14.3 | 14.9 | 14.5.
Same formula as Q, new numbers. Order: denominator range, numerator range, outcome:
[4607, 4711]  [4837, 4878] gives 1.00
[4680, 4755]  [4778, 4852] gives 1.05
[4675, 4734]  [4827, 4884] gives 1.01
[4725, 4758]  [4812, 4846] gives 1.03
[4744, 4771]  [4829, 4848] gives 1.01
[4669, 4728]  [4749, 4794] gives 1.05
